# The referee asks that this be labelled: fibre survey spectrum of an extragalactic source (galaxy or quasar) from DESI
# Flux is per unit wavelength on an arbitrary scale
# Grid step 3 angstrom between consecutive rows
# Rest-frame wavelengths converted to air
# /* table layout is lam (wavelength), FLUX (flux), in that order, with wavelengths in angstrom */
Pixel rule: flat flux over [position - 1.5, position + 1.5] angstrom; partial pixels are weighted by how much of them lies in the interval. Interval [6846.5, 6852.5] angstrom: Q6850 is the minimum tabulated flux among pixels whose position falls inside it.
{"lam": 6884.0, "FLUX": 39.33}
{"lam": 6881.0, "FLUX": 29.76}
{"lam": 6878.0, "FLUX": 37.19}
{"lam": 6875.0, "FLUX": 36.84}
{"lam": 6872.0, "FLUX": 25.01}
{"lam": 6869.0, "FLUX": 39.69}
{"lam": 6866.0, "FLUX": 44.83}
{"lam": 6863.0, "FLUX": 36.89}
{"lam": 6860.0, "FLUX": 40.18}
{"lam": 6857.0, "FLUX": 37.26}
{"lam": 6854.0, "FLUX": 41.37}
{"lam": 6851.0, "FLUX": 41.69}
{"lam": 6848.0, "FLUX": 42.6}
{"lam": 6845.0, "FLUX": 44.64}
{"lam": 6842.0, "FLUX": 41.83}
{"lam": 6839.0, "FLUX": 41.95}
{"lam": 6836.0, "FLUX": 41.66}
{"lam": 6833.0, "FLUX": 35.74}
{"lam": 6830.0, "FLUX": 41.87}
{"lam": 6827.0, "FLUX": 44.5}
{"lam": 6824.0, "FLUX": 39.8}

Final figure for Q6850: 41.69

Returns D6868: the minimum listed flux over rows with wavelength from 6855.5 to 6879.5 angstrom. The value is 25.01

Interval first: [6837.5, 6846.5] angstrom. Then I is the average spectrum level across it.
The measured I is 42.8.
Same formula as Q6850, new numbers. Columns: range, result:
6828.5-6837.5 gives 35.74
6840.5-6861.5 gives 37.26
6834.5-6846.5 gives 41.66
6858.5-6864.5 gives 36.89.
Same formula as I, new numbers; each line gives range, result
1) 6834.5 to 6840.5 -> 41.8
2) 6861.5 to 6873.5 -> 36.6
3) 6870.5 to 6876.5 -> 30.9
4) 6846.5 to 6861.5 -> 40.6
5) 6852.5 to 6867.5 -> 40.1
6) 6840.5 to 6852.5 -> 42.7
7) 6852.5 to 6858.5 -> 39.3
